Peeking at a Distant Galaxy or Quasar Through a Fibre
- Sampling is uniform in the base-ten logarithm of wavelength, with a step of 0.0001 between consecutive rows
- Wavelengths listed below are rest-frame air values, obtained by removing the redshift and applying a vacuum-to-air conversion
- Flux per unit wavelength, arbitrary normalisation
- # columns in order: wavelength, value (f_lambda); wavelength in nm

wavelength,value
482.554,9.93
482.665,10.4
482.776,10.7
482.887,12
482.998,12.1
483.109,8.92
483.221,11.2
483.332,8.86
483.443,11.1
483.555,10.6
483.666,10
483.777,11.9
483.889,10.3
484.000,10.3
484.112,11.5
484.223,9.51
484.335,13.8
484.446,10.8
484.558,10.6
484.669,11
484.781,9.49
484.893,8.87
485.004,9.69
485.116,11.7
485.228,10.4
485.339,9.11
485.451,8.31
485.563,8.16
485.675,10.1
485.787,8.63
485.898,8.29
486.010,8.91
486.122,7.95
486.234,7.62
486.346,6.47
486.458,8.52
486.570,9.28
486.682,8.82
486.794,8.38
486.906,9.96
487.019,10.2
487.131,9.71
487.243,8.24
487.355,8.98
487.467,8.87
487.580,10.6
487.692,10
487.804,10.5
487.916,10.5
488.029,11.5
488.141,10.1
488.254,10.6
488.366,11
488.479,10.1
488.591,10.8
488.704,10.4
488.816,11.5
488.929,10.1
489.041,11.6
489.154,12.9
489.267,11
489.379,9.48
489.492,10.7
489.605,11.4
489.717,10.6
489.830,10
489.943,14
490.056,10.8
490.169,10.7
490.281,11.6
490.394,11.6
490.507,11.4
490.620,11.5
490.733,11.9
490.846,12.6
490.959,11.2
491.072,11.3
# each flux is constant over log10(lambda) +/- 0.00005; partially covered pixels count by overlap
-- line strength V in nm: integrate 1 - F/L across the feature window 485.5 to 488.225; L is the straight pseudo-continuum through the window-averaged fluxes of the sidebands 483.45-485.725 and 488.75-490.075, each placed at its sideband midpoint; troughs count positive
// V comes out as 0.39 nm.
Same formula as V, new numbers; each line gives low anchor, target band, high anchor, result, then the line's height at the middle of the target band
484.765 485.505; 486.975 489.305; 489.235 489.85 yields -0.04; 10.3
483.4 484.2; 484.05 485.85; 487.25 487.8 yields 0.05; 10.4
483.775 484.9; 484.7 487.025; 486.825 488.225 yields 0.31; 10.3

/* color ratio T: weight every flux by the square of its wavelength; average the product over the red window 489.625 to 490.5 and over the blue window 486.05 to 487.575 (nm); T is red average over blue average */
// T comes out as 1.3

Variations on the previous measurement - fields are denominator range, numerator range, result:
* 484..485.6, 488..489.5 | 1.08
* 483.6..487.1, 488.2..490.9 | 1.18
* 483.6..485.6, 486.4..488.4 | 0.96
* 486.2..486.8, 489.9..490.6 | 1.44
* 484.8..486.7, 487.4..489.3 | 1.22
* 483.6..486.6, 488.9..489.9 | 1.15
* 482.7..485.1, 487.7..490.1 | 1.05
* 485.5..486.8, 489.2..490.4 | 1.33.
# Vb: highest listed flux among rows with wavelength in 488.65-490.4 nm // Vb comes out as 14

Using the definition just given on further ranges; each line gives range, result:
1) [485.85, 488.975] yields 11.5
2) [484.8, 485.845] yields 11.7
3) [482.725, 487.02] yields 13.8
